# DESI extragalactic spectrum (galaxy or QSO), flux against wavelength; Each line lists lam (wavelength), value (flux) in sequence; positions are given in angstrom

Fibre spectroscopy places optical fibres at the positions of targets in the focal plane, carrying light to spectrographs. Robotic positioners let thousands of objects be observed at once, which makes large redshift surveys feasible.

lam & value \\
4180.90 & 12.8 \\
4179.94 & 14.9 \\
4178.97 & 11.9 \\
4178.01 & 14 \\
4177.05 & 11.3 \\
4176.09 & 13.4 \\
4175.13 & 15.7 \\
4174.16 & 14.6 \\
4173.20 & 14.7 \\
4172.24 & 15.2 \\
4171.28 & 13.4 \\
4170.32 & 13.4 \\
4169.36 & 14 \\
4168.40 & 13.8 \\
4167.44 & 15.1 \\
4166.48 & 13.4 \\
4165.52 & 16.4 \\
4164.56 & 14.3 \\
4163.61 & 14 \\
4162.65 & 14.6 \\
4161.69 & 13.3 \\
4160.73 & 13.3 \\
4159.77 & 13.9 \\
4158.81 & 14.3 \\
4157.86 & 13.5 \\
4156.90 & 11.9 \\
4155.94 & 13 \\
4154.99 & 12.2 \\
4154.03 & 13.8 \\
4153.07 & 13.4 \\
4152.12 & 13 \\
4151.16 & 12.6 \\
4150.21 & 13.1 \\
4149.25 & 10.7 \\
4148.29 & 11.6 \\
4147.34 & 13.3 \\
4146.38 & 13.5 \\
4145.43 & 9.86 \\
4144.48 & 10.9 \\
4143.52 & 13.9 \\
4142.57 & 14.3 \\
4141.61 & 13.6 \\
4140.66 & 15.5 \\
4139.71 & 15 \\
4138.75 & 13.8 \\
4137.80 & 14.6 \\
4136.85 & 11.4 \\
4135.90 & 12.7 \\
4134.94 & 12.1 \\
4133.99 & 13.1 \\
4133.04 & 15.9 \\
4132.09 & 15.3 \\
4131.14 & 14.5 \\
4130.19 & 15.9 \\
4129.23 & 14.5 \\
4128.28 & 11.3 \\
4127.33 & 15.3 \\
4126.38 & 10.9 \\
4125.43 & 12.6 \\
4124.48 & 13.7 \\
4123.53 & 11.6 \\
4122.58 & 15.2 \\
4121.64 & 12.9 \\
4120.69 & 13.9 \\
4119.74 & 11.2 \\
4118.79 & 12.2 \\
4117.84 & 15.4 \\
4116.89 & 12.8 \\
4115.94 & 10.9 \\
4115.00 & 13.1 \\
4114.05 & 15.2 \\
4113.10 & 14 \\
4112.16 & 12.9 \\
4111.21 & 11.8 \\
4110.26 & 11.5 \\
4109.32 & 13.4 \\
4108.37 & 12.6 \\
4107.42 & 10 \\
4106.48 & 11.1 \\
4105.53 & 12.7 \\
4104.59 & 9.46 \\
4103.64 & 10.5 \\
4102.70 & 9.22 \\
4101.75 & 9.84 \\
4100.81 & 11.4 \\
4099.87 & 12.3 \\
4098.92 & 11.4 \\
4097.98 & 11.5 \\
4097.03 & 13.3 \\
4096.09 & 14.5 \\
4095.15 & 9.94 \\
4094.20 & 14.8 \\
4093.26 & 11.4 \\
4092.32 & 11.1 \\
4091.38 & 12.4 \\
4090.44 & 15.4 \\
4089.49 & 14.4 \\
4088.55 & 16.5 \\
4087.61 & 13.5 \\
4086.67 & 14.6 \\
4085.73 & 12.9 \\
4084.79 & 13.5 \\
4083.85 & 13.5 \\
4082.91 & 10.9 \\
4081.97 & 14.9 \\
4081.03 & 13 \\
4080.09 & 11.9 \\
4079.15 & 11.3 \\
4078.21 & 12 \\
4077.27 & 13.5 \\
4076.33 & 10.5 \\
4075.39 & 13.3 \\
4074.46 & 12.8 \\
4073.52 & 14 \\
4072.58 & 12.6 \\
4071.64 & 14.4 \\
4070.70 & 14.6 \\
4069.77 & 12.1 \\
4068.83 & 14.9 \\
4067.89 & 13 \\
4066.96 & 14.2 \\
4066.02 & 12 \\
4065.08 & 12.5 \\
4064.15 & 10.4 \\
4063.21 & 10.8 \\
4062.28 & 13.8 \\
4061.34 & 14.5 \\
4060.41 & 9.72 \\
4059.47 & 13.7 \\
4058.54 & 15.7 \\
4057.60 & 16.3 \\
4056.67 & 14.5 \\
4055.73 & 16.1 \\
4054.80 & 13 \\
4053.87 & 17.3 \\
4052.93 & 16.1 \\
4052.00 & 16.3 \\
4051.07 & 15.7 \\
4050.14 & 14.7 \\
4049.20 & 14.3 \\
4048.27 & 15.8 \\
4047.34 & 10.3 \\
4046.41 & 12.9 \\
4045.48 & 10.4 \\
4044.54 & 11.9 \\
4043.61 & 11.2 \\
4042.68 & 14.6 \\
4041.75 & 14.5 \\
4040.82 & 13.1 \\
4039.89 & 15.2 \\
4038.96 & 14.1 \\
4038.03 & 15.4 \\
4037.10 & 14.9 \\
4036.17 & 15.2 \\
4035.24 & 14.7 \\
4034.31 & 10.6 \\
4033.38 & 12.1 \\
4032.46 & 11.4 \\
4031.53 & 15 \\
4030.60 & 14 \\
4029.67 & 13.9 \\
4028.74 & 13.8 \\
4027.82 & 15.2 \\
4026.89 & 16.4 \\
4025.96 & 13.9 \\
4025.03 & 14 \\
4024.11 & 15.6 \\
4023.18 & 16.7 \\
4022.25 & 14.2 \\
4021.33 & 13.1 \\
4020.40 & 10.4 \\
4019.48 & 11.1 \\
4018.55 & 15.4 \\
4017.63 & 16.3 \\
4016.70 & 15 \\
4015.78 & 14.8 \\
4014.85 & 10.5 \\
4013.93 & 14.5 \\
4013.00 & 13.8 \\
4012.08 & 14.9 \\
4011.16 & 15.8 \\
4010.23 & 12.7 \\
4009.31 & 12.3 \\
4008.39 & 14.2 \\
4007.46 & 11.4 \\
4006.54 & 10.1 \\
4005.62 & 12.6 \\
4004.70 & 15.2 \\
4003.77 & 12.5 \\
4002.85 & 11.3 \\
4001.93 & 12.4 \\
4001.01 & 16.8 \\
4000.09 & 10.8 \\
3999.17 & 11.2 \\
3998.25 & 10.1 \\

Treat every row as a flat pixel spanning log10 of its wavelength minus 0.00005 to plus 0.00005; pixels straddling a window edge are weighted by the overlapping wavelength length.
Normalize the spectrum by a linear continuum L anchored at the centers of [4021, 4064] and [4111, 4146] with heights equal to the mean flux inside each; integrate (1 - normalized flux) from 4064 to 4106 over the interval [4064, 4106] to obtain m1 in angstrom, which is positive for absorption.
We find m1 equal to 3.21 angstrom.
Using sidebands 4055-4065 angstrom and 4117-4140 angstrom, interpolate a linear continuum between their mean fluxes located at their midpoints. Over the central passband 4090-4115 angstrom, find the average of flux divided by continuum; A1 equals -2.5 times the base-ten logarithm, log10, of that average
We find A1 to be 0.12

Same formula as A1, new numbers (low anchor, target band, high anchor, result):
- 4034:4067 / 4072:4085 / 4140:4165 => 0.077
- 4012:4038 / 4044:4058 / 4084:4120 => -0.068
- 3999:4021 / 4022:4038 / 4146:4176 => -0.078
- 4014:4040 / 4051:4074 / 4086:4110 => -0.059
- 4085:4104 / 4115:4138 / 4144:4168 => -0.036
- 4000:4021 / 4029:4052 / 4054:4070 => -0.019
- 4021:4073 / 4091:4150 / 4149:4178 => 0.086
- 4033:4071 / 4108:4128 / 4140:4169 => 0.041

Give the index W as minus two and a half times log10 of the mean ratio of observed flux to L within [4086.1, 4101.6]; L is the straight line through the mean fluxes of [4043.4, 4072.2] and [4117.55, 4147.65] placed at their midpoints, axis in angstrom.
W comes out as 0.05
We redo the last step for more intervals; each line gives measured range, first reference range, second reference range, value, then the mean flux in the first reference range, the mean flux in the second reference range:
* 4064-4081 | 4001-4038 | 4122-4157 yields 0.06 mag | 13.7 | 13.2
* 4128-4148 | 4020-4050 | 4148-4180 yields 0.00 mag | 13.7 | 13.6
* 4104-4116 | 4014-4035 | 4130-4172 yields 0.12 mag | 13.8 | 13.5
